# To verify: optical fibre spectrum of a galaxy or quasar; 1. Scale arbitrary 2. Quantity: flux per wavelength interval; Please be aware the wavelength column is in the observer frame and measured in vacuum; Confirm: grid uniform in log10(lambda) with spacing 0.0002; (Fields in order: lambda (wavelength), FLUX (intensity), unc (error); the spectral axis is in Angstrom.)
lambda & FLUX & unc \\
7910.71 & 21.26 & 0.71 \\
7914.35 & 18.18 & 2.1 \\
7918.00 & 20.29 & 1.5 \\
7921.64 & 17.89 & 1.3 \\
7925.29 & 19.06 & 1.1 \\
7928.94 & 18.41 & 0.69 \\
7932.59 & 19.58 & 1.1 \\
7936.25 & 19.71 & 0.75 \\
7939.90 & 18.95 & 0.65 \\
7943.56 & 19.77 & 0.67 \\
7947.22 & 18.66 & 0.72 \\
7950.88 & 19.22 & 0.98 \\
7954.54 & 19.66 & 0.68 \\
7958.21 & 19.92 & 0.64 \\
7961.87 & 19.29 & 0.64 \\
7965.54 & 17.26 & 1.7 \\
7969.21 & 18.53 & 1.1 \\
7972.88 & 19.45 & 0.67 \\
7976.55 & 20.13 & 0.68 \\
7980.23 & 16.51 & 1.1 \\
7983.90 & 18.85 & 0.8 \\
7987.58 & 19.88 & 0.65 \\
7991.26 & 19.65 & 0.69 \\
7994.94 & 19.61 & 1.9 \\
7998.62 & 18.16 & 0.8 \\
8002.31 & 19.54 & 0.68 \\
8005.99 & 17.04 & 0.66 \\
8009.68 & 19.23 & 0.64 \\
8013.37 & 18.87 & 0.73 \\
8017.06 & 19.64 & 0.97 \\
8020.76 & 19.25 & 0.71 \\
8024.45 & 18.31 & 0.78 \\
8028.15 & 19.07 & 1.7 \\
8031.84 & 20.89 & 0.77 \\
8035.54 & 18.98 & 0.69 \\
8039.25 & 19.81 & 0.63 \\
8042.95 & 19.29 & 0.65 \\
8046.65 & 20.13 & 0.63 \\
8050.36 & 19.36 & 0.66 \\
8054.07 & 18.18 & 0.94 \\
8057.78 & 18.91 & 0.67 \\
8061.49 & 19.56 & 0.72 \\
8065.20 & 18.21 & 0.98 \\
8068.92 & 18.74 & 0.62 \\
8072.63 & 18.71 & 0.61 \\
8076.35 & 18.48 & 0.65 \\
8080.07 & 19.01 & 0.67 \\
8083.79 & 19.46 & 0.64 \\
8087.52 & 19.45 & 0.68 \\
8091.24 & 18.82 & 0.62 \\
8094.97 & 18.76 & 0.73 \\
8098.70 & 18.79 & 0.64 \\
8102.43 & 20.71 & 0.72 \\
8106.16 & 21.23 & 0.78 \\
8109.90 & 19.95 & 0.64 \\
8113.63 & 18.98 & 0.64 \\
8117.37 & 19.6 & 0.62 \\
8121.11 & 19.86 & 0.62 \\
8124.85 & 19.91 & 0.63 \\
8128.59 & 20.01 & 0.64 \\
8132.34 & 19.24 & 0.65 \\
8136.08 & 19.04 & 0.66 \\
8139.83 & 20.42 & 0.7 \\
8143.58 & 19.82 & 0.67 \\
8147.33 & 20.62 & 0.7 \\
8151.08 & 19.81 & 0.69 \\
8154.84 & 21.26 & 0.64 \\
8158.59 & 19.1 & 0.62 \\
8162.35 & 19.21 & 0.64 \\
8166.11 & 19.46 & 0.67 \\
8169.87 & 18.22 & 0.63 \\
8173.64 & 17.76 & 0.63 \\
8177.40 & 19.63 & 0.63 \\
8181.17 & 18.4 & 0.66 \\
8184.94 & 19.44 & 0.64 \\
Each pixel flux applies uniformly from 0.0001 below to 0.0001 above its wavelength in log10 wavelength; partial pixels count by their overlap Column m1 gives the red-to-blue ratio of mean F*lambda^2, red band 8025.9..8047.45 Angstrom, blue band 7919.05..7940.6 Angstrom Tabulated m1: 1.1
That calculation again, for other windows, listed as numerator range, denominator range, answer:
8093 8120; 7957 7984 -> 1.09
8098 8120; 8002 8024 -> 1.08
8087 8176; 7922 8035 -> 1.07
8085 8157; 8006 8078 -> 1.06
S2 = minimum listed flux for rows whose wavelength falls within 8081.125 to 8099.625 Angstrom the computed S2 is 18.76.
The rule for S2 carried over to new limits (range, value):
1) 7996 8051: 17.04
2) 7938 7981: 16.51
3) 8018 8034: 18.31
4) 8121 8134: 19.24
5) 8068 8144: 18.48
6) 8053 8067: 18.18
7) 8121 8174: 17.76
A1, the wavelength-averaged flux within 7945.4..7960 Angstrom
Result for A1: 19.4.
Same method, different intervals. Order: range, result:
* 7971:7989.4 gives 19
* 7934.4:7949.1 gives 19.3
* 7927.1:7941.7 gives 19.2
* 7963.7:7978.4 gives 18.8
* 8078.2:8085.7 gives 19.2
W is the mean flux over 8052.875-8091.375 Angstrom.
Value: 18.9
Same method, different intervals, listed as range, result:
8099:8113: 20.3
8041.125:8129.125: 19.3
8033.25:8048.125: 19.6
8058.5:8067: 18.9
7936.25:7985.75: 19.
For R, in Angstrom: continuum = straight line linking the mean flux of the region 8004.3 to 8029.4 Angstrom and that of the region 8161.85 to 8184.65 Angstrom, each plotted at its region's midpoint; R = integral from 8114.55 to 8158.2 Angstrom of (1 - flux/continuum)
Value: -2.6 Angstrom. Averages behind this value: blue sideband 18.8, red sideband 18.8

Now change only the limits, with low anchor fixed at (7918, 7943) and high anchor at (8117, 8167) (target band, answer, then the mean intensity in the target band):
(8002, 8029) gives 0.8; 18.8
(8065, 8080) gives 0.7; 18.6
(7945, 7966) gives 0.0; 19.1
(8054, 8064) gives 0.3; 19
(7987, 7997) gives -0.2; 19.7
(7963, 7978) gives 0.3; 18.8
